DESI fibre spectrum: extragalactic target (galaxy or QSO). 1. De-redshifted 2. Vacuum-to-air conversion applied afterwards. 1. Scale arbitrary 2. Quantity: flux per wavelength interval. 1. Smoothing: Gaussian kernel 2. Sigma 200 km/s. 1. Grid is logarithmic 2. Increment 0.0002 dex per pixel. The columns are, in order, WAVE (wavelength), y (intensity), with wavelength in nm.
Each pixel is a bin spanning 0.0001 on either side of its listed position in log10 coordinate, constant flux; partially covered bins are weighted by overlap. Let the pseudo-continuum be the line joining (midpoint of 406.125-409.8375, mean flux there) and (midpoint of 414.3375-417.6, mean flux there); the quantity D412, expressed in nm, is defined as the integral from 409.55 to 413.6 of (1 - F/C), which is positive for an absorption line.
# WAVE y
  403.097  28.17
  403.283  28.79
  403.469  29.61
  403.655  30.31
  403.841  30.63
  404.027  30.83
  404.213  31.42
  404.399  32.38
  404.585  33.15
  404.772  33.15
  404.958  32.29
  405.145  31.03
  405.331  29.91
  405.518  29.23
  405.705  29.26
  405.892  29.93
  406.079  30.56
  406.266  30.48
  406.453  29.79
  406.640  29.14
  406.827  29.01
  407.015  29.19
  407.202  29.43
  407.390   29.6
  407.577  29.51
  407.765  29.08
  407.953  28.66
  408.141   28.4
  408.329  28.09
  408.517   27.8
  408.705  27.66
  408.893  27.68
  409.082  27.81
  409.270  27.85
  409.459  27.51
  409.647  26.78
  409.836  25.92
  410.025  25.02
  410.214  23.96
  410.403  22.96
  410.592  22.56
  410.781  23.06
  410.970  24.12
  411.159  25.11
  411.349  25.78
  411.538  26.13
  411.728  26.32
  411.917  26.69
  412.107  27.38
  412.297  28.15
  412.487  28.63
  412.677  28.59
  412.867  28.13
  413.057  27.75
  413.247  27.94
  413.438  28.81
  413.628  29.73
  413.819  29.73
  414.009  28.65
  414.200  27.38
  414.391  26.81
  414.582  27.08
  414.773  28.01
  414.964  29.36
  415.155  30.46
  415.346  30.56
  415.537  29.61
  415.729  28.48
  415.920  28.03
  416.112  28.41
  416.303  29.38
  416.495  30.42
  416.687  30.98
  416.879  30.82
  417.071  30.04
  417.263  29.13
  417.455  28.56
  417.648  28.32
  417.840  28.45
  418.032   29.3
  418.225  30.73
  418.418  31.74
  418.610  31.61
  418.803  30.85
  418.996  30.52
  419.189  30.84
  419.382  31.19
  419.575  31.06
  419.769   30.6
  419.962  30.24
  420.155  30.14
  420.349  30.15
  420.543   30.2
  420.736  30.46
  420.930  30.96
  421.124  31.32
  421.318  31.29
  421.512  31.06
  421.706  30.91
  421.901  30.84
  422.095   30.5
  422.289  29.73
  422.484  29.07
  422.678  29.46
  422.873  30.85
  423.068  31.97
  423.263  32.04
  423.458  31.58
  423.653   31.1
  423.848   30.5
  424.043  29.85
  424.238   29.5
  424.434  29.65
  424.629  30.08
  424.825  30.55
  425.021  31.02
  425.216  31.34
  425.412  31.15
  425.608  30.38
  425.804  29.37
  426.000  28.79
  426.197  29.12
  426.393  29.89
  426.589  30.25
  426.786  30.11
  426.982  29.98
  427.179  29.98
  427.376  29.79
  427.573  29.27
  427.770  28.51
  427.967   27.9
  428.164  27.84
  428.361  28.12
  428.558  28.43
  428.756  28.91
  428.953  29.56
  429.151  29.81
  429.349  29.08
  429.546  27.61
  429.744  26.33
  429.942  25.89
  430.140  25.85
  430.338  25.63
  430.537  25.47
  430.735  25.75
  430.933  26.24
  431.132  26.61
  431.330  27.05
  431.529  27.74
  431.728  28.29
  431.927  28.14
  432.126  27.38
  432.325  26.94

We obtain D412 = 0.37 nm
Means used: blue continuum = 28.6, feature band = 26.2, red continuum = 29.2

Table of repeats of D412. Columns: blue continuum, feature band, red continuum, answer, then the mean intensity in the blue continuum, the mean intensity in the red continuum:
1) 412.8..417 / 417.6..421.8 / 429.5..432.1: -0.34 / 28.9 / 26.7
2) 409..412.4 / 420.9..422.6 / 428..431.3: -0.25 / 25.7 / 27.3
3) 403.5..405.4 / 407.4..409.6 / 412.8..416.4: 0.16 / 31.5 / 28.7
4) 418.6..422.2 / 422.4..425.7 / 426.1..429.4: -0.07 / 30.8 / 29.2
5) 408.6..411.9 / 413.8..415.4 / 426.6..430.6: -0.14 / 25.7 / 28.3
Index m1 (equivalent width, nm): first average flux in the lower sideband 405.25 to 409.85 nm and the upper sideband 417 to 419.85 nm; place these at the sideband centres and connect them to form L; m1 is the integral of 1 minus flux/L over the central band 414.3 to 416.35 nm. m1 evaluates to 0.07 nm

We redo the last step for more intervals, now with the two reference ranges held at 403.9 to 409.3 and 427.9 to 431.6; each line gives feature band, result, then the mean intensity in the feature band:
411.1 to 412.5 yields 0.120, 26.7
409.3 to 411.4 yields 0.322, 24.9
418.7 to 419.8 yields -0.093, 30.8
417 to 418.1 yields -0.012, 28.9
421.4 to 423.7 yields -0.217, 30.8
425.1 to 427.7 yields -0.211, 29.9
